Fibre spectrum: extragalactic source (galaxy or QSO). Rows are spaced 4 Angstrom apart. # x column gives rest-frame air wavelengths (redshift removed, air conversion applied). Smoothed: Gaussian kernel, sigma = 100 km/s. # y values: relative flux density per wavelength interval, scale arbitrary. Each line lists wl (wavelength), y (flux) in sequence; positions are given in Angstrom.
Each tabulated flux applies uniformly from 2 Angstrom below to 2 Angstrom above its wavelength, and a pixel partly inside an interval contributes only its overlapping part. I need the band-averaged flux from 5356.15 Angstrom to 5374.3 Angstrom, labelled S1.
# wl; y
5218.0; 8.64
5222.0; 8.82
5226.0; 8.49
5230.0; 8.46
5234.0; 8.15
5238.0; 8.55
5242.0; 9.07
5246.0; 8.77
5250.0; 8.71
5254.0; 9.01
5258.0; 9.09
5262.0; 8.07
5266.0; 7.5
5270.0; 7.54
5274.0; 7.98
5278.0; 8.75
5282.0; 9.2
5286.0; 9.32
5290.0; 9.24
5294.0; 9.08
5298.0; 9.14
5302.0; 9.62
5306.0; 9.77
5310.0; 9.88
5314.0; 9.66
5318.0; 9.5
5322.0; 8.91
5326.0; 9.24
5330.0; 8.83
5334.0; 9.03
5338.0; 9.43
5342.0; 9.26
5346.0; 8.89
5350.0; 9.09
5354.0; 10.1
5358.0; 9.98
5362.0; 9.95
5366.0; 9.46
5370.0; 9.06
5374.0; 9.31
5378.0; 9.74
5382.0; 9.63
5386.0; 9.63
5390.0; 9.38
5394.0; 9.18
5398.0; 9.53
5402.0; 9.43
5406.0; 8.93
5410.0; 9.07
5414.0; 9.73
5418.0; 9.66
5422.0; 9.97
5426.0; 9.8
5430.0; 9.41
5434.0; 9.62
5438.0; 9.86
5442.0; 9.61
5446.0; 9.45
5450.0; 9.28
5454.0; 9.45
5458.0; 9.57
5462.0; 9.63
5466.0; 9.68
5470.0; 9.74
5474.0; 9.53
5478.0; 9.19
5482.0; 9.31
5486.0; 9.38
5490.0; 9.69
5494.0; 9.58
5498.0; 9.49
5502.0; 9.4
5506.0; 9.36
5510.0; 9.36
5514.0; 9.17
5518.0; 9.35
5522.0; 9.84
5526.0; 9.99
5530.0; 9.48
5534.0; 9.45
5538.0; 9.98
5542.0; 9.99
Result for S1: 9.57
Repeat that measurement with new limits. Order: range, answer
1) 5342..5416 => 9.44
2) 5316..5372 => 9.34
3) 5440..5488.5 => 9.49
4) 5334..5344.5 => 9.26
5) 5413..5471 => 9.63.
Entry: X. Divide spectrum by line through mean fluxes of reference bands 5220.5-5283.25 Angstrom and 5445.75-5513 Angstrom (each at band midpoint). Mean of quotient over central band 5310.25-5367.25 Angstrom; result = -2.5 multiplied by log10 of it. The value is -0.06 mag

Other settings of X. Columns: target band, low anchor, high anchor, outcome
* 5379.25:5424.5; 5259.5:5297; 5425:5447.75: -0.011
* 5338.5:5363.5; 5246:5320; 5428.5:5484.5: -0.042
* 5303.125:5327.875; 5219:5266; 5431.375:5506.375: -0.071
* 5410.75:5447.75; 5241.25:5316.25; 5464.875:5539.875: -0.038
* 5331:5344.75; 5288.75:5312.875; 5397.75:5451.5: 0.034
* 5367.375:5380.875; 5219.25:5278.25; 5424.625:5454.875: -0.025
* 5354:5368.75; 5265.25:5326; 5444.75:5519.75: -0.070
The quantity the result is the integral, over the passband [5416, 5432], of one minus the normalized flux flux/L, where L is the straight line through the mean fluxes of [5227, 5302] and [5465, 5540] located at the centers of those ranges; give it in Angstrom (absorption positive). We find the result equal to -0.8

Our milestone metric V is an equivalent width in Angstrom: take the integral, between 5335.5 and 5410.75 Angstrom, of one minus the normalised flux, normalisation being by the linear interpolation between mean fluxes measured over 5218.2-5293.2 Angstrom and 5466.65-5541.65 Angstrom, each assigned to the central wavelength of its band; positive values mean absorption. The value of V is -3.22 Angstrom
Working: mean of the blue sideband 8.6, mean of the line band 9.43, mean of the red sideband 9.53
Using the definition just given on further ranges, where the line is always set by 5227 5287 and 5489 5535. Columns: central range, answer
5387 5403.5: -0.6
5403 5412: 0.1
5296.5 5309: -1.2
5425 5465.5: -1.4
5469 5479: -0.1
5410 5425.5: -0.9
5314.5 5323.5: -0.5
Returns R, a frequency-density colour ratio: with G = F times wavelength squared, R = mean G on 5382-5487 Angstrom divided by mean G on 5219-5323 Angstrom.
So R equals 1.1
